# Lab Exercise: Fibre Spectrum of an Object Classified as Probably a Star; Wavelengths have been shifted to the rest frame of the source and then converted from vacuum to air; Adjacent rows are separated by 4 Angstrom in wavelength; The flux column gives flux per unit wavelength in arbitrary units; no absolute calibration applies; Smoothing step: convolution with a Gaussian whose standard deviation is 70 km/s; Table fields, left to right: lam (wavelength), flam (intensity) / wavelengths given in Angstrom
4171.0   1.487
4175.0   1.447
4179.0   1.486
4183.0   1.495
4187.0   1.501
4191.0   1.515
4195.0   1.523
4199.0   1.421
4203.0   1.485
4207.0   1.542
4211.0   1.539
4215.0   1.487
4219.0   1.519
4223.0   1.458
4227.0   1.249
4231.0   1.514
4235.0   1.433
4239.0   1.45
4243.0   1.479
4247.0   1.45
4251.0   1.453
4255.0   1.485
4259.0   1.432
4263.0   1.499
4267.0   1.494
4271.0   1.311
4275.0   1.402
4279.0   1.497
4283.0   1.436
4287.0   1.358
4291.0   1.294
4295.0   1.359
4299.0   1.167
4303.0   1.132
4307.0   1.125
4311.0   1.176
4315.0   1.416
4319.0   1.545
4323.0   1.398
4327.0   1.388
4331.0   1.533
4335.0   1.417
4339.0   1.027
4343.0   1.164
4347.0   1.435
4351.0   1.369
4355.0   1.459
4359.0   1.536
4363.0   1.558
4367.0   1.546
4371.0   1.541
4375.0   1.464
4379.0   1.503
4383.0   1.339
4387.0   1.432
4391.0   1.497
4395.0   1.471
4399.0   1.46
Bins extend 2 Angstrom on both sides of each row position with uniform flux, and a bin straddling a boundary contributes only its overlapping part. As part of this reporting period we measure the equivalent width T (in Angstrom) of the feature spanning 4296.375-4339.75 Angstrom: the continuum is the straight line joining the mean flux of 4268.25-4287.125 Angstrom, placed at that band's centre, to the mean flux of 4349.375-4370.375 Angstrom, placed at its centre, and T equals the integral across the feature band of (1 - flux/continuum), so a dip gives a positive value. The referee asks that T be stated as 4.3 Angstrom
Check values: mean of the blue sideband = 1.41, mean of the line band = 1.31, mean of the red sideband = 1.5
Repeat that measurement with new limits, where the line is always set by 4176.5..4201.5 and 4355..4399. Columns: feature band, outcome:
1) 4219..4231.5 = 0.6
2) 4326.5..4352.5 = 2.7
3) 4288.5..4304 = 2.5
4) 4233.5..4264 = 0.6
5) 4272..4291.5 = 1.1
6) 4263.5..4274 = 0.5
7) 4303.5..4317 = 2.4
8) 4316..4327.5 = 0.3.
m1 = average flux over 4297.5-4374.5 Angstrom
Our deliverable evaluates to 1.37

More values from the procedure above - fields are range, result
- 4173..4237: 1.48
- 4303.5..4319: 1.27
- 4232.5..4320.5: 1.38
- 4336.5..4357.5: 1.3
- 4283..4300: 1.32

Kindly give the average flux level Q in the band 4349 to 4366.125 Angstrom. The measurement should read 1.48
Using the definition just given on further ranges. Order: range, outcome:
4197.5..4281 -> 1.46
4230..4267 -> 1.47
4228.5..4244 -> 1.46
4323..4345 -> 1.31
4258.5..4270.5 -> 1.46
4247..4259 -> 1.46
